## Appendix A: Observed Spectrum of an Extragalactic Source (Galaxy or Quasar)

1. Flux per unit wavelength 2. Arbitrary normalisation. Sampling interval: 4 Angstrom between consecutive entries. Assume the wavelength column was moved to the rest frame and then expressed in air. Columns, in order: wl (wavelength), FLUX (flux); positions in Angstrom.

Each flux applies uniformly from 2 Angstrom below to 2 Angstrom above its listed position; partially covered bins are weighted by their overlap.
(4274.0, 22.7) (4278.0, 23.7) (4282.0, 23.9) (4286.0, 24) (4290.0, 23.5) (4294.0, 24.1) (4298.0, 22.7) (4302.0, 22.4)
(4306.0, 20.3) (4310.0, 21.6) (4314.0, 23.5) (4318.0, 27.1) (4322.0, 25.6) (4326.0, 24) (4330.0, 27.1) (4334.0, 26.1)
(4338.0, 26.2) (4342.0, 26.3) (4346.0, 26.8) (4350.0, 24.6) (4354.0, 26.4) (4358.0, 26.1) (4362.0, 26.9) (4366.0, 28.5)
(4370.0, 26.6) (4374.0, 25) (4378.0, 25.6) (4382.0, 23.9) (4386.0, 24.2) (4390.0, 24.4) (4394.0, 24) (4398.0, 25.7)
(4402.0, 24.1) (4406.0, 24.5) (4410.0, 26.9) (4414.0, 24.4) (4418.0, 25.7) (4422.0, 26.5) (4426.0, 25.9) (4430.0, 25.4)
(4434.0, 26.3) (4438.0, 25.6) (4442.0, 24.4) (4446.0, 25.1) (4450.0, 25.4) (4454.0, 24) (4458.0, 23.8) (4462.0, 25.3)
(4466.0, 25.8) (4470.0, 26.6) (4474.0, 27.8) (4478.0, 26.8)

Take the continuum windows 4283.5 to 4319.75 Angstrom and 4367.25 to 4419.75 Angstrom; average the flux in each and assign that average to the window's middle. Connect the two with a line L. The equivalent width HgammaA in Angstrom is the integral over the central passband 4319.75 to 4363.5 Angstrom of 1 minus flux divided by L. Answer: -3.6 Angstrom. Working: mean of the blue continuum 23.2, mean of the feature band 26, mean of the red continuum 25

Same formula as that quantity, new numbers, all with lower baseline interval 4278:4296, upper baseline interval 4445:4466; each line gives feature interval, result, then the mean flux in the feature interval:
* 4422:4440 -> -0.9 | 25.9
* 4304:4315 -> 1.1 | 21.6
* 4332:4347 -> -1.3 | 26.3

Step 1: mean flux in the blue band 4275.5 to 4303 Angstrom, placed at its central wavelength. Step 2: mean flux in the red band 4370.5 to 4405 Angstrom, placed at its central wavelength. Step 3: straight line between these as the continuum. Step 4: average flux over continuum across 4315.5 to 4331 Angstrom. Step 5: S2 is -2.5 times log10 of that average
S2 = -0.082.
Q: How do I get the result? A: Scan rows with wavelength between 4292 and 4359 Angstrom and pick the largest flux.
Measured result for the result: 27.1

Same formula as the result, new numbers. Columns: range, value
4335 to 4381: 28.5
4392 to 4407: 25.7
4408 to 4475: 27.8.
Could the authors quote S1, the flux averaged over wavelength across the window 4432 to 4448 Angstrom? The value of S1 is 25.4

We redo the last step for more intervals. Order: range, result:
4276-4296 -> 23.8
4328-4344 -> 26.4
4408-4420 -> 25.7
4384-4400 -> 24.6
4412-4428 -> 25.6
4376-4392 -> 24.5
